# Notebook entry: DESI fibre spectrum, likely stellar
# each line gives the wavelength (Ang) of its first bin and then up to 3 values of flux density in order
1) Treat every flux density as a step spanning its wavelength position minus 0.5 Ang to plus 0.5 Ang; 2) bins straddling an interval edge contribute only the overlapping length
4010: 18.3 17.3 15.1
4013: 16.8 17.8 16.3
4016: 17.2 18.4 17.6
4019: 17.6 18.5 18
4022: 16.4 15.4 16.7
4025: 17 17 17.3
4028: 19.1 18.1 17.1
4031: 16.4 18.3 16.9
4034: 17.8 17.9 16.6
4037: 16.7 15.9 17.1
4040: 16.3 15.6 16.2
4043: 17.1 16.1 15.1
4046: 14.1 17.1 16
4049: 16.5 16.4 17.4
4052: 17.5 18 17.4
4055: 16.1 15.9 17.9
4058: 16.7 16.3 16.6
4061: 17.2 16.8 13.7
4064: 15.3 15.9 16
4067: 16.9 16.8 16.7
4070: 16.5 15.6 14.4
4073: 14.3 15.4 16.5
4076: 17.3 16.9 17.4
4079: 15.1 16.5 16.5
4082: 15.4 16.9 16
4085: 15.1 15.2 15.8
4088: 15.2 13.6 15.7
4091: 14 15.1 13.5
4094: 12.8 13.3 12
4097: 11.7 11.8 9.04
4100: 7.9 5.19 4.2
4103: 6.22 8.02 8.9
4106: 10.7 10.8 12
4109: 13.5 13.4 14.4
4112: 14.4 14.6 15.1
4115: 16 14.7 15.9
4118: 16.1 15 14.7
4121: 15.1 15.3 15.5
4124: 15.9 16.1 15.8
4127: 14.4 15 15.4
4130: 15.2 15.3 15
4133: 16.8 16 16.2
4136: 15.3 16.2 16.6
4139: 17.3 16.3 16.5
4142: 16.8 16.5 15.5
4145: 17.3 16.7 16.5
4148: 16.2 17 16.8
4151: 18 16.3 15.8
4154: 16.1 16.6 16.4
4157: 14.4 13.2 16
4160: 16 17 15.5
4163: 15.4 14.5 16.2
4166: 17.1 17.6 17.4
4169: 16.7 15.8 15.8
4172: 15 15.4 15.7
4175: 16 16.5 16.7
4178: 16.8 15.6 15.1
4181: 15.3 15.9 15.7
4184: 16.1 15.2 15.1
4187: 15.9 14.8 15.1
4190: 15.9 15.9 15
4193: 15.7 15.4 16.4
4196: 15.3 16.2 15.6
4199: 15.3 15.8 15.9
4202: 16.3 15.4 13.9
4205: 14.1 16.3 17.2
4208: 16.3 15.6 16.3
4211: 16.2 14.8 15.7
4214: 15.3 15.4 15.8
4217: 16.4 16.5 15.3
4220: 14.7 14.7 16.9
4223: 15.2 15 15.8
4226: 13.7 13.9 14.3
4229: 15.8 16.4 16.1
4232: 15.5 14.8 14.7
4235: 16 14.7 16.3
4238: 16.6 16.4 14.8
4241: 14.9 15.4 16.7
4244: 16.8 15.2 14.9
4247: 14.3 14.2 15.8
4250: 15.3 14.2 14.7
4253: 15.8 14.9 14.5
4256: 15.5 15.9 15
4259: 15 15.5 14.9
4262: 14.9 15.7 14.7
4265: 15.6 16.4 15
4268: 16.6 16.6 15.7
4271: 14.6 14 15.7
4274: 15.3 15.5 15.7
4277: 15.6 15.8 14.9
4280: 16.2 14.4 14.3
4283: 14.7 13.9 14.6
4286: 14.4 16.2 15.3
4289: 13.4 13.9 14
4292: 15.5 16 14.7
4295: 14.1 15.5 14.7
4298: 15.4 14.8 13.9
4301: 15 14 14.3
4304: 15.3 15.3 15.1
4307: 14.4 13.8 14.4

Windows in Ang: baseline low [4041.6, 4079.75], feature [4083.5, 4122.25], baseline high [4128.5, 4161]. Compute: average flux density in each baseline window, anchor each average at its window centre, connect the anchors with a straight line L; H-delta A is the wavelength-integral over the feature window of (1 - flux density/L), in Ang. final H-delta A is 8.04 Ang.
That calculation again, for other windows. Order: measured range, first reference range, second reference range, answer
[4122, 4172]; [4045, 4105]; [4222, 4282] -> -3.6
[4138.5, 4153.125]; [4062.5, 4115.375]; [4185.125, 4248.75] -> -2.1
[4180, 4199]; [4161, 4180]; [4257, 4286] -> 0.4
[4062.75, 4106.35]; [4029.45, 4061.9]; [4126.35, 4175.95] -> 7.1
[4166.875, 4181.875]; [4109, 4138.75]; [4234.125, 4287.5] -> -0.7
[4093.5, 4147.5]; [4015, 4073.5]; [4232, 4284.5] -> 7.4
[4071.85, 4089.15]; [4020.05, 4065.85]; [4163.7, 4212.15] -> 0.7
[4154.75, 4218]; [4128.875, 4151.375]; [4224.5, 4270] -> 0.6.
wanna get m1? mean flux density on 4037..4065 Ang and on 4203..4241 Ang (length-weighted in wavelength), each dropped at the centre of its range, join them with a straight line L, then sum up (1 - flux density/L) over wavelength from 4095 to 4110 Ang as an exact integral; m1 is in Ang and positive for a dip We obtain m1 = 6.0 Ang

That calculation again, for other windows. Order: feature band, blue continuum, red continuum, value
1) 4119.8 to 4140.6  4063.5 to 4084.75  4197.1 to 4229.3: 0.2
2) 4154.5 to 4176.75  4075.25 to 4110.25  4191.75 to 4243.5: -2.2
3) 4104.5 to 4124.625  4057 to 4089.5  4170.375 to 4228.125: 2.2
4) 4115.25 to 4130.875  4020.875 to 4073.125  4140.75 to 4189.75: 0.8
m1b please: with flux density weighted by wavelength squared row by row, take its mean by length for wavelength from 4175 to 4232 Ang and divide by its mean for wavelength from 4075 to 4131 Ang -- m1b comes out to 1.2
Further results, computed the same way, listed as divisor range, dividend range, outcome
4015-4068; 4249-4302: 1.01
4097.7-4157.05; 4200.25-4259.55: 1.12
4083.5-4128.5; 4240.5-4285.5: 1.24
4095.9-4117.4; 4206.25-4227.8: 1.44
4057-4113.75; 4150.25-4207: 1.18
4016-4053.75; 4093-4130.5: 0.79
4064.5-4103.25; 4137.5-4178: 1.19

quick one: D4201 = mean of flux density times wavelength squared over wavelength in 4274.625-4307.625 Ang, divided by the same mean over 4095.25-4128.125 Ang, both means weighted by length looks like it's 1.3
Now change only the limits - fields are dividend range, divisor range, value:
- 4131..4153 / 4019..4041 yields 1.01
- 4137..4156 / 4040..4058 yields 1.05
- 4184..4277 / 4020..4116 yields 1.11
